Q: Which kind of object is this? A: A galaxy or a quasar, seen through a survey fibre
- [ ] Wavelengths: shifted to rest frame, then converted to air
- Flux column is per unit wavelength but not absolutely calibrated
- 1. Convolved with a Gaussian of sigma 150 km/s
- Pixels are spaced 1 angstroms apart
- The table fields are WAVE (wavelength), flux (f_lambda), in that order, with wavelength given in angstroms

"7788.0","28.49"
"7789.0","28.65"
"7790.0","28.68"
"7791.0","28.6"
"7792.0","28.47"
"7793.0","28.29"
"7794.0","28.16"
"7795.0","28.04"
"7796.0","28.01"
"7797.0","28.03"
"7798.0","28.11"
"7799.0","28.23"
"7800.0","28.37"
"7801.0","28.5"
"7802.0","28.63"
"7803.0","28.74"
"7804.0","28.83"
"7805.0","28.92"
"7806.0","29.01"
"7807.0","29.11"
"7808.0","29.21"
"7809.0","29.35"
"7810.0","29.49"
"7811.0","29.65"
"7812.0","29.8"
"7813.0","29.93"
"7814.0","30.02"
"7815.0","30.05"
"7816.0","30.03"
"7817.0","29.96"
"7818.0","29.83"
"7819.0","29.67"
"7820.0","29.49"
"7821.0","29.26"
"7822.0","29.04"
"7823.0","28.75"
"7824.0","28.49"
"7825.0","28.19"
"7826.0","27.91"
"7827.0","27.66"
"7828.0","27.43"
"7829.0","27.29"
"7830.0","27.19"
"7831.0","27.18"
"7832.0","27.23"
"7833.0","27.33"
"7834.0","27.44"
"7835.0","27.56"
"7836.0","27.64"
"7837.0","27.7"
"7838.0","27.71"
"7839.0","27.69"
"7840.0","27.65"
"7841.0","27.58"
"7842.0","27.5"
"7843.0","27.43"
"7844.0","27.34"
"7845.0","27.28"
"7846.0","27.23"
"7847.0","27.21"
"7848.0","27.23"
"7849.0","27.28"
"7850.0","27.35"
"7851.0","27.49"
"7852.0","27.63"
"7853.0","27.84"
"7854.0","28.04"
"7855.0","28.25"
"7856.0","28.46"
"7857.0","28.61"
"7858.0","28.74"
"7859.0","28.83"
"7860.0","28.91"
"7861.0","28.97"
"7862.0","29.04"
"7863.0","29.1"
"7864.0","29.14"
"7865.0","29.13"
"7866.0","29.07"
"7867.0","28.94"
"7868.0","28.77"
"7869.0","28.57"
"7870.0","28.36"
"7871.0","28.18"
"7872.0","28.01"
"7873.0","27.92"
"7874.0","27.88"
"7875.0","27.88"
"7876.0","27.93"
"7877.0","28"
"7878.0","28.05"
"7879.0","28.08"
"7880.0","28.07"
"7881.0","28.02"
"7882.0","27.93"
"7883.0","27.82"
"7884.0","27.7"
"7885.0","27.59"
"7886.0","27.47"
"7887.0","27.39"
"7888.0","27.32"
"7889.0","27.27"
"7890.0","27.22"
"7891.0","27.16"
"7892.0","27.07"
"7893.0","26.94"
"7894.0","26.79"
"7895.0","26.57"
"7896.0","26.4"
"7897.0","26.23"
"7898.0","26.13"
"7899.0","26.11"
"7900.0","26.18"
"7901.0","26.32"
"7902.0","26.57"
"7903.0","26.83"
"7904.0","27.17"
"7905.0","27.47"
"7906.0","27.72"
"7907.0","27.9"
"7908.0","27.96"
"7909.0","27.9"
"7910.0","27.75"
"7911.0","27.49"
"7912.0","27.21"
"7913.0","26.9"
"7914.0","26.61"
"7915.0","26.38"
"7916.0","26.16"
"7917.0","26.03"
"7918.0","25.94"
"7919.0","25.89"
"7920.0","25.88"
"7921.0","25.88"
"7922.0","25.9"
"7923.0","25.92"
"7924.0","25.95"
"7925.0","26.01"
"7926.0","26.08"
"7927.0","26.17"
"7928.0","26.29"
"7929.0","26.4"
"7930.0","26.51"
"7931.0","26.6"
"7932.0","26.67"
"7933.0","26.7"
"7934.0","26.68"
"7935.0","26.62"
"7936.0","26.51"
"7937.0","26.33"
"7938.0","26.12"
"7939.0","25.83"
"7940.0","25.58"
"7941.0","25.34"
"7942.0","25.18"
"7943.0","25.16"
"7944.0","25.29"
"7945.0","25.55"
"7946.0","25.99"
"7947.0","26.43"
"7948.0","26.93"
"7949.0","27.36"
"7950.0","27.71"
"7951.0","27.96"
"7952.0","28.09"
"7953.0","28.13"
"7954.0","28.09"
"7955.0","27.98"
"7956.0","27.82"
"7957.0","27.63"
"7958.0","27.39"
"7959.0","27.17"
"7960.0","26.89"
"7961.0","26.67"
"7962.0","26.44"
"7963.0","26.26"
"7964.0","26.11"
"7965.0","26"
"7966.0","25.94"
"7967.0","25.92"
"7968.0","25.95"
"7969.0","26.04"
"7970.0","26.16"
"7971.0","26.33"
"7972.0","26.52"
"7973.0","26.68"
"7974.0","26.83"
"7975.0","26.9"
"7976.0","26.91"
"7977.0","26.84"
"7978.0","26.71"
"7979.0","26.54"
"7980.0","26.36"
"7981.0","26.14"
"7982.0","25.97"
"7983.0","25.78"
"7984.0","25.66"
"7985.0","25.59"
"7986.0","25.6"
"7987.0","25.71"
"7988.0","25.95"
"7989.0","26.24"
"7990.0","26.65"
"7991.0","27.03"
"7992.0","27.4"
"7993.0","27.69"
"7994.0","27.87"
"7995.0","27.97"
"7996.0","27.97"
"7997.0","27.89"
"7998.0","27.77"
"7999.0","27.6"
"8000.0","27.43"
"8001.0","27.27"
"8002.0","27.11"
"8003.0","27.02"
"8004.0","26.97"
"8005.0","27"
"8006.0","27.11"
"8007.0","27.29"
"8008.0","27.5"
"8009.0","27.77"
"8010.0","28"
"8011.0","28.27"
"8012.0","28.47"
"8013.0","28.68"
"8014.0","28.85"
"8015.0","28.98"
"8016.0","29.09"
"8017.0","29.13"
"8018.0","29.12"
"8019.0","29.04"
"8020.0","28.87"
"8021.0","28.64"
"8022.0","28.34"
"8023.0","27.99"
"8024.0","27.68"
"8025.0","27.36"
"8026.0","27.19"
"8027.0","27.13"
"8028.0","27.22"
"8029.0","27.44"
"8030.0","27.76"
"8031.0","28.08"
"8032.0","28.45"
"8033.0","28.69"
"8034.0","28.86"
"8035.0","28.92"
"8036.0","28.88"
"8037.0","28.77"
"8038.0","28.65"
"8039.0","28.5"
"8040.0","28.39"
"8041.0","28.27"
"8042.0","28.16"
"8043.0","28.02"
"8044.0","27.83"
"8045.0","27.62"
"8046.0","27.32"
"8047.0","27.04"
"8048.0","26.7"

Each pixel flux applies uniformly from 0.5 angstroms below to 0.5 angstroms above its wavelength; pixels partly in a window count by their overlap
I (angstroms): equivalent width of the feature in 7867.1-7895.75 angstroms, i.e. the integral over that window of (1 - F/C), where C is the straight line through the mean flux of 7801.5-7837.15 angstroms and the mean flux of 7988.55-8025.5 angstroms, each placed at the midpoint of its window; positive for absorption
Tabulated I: 0.7 angstroms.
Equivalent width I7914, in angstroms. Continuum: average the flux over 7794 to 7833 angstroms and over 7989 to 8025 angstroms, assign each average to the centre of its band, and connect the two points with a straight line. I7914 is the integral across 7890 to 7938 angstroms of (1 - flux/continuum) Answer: 2.9 angstroms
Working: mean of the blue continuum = 28.7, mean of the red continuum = 27.9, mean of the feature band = 26.6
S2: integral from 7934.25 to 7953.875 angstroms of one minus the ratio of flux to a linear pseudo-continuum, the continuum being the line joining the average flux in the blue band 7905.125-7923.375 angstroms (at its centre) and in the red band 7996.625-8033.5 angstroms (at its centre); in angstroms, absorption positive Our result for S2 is 0.5 angstroms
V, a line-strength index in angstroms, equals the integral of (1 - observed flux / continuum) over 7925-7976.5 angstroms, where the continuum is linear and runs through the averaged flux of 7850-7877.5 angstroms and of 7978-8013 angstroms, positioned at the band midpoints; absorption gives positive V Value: 1.8 angstroms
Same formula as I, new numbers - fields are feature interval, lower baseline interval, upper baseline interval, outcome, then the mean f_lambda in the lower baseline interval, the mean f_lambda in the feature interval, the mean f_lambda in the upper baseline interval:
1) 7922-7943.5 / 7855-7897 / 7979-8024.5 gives 1.27 angstroms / 28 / 26.1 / 27.5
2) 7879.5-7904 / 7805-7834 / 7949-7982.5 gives 0.69 angstroms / 28.8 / 27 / 26.8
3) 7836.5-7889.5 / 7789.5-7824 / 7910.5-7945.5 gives -0.64 angstroms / 29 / 28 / 26.2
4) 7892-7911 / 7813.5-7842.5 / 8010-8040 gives 0.92 angstroms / 28.3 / 27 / 28.4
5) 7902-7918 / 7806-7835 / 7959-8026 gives 0.47 angstroms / 28.8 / 27.1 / 27.2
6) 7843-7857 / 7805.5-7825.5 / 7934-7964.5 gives 0.53 angstroms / 29.4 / 27.6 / 26.7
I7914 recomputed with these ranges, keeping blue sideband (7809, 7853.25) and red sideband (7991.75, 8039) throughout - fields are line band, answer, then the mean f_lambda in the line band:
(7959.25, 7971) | 0.8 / 26.2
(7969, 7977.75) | 0.5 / 26.6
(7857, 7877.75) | -0.3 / 28.6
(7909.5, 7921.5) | 0.7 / 26.5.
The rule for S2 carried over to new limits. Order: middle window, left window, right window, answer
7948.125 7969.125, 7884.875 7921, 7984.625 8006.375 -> -0.05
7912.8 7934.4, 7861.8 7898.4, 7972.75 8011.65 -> 0.97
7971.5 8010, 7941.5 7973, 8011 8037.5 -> 0.89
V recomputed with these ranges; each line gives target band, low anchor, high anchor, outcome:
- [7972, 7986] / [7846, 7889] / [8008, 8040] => 1.0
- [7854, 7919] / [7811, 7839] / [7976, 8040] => 1.4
